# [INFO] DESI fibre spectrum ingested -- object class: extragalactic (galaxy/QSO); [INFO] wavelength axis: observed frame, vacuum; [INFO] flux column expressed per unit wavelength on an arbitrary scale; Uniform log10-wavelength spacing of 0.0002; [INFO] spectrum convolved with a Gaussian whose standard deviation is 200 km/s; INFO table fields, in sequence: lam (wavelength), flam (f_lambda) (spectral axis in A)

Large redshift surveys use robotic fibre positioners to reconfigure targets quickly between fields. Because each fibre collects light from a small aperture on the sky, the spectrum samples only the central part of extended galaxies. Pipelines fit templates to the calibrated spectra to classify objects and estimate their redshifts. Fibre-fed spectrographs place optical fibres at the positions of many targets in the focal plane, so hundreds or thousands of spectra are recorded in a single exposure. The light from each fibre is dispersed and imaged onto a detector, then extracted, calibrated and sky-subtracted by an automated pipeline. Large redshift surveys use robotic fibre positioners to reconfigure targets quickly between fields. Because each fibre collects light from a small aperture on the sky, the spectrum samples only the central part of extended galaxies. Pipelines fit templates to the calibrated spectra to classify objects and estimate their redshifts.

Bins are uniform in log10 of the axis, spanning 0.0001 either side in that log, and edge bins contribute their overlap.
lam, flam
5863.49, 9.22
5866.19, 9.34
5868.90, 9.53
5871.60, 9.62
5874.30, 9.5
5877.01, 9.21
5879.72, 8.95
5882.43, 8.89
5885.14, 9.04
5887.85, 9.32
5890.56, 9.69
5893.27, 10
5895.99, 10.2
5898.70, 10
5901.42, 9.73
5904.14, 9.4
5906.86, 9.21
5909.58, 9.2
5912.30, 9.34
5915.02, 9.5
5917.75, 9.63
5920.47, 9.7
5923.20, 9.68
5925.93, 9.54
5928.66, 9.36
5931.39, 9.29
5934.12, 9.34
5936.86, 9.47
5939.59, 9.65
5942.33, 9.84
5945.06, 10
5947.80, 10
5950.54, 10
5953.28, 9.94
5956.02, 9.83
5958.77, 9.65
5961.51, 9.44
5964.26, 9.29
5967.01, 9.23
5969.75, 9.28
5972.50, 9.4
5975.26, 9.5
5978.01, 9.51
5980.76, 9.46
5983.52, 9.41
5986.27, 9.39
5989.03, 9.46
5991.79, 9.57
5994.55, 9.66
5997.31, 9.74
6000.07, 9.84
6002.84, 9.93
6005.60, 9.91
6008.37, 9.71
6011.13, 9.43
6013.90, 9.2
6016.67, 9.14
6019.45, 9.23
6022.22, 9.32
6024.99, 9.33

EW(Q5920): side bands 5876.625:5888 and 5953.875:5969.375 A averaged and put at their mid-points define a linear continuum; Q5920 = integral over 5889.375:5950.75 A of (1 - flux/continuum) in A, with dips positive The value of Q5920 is -2.5 A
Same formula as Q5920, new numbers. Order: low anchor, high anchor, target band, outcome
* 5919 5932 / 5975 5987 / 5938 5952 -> -0.6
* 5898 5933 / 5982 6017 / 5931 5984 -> -0.3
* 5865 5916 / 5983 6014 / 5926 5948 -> -0.1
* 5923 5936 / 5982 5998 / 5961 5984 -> 0.3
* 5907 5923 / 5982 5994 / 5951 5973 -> -0.1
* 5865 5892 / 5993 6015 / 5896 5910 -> -0.3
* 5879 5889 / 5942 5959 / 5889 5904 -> -1.1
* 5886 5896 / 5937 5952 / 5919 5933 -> 0.4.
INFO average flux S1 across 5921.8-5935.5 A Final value 9.44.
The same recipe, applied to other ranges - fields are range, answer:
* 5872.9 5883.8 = 9.14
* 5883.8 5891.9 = 9.35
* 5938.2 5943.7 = 9.76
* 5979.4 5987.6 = 9.42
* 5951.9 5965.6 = 9.63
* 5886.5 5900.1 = 9.84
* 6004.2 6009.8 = 9.82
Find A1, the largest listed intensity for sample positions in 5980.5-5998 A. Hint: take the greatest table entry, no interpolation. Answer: 9.74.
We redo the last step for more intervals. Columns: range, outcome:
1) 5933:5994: 10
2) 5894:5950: 10.2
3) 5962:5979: 9.51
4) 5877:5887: 9.21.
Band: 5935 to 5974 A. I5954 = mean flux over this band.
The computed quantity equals 9.64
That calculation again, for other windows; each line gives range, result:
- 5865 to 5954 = 9.55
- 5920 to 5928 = 9.6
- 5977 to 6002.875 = 9.58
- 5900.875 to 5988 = 9.54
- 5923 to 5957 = 9.69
